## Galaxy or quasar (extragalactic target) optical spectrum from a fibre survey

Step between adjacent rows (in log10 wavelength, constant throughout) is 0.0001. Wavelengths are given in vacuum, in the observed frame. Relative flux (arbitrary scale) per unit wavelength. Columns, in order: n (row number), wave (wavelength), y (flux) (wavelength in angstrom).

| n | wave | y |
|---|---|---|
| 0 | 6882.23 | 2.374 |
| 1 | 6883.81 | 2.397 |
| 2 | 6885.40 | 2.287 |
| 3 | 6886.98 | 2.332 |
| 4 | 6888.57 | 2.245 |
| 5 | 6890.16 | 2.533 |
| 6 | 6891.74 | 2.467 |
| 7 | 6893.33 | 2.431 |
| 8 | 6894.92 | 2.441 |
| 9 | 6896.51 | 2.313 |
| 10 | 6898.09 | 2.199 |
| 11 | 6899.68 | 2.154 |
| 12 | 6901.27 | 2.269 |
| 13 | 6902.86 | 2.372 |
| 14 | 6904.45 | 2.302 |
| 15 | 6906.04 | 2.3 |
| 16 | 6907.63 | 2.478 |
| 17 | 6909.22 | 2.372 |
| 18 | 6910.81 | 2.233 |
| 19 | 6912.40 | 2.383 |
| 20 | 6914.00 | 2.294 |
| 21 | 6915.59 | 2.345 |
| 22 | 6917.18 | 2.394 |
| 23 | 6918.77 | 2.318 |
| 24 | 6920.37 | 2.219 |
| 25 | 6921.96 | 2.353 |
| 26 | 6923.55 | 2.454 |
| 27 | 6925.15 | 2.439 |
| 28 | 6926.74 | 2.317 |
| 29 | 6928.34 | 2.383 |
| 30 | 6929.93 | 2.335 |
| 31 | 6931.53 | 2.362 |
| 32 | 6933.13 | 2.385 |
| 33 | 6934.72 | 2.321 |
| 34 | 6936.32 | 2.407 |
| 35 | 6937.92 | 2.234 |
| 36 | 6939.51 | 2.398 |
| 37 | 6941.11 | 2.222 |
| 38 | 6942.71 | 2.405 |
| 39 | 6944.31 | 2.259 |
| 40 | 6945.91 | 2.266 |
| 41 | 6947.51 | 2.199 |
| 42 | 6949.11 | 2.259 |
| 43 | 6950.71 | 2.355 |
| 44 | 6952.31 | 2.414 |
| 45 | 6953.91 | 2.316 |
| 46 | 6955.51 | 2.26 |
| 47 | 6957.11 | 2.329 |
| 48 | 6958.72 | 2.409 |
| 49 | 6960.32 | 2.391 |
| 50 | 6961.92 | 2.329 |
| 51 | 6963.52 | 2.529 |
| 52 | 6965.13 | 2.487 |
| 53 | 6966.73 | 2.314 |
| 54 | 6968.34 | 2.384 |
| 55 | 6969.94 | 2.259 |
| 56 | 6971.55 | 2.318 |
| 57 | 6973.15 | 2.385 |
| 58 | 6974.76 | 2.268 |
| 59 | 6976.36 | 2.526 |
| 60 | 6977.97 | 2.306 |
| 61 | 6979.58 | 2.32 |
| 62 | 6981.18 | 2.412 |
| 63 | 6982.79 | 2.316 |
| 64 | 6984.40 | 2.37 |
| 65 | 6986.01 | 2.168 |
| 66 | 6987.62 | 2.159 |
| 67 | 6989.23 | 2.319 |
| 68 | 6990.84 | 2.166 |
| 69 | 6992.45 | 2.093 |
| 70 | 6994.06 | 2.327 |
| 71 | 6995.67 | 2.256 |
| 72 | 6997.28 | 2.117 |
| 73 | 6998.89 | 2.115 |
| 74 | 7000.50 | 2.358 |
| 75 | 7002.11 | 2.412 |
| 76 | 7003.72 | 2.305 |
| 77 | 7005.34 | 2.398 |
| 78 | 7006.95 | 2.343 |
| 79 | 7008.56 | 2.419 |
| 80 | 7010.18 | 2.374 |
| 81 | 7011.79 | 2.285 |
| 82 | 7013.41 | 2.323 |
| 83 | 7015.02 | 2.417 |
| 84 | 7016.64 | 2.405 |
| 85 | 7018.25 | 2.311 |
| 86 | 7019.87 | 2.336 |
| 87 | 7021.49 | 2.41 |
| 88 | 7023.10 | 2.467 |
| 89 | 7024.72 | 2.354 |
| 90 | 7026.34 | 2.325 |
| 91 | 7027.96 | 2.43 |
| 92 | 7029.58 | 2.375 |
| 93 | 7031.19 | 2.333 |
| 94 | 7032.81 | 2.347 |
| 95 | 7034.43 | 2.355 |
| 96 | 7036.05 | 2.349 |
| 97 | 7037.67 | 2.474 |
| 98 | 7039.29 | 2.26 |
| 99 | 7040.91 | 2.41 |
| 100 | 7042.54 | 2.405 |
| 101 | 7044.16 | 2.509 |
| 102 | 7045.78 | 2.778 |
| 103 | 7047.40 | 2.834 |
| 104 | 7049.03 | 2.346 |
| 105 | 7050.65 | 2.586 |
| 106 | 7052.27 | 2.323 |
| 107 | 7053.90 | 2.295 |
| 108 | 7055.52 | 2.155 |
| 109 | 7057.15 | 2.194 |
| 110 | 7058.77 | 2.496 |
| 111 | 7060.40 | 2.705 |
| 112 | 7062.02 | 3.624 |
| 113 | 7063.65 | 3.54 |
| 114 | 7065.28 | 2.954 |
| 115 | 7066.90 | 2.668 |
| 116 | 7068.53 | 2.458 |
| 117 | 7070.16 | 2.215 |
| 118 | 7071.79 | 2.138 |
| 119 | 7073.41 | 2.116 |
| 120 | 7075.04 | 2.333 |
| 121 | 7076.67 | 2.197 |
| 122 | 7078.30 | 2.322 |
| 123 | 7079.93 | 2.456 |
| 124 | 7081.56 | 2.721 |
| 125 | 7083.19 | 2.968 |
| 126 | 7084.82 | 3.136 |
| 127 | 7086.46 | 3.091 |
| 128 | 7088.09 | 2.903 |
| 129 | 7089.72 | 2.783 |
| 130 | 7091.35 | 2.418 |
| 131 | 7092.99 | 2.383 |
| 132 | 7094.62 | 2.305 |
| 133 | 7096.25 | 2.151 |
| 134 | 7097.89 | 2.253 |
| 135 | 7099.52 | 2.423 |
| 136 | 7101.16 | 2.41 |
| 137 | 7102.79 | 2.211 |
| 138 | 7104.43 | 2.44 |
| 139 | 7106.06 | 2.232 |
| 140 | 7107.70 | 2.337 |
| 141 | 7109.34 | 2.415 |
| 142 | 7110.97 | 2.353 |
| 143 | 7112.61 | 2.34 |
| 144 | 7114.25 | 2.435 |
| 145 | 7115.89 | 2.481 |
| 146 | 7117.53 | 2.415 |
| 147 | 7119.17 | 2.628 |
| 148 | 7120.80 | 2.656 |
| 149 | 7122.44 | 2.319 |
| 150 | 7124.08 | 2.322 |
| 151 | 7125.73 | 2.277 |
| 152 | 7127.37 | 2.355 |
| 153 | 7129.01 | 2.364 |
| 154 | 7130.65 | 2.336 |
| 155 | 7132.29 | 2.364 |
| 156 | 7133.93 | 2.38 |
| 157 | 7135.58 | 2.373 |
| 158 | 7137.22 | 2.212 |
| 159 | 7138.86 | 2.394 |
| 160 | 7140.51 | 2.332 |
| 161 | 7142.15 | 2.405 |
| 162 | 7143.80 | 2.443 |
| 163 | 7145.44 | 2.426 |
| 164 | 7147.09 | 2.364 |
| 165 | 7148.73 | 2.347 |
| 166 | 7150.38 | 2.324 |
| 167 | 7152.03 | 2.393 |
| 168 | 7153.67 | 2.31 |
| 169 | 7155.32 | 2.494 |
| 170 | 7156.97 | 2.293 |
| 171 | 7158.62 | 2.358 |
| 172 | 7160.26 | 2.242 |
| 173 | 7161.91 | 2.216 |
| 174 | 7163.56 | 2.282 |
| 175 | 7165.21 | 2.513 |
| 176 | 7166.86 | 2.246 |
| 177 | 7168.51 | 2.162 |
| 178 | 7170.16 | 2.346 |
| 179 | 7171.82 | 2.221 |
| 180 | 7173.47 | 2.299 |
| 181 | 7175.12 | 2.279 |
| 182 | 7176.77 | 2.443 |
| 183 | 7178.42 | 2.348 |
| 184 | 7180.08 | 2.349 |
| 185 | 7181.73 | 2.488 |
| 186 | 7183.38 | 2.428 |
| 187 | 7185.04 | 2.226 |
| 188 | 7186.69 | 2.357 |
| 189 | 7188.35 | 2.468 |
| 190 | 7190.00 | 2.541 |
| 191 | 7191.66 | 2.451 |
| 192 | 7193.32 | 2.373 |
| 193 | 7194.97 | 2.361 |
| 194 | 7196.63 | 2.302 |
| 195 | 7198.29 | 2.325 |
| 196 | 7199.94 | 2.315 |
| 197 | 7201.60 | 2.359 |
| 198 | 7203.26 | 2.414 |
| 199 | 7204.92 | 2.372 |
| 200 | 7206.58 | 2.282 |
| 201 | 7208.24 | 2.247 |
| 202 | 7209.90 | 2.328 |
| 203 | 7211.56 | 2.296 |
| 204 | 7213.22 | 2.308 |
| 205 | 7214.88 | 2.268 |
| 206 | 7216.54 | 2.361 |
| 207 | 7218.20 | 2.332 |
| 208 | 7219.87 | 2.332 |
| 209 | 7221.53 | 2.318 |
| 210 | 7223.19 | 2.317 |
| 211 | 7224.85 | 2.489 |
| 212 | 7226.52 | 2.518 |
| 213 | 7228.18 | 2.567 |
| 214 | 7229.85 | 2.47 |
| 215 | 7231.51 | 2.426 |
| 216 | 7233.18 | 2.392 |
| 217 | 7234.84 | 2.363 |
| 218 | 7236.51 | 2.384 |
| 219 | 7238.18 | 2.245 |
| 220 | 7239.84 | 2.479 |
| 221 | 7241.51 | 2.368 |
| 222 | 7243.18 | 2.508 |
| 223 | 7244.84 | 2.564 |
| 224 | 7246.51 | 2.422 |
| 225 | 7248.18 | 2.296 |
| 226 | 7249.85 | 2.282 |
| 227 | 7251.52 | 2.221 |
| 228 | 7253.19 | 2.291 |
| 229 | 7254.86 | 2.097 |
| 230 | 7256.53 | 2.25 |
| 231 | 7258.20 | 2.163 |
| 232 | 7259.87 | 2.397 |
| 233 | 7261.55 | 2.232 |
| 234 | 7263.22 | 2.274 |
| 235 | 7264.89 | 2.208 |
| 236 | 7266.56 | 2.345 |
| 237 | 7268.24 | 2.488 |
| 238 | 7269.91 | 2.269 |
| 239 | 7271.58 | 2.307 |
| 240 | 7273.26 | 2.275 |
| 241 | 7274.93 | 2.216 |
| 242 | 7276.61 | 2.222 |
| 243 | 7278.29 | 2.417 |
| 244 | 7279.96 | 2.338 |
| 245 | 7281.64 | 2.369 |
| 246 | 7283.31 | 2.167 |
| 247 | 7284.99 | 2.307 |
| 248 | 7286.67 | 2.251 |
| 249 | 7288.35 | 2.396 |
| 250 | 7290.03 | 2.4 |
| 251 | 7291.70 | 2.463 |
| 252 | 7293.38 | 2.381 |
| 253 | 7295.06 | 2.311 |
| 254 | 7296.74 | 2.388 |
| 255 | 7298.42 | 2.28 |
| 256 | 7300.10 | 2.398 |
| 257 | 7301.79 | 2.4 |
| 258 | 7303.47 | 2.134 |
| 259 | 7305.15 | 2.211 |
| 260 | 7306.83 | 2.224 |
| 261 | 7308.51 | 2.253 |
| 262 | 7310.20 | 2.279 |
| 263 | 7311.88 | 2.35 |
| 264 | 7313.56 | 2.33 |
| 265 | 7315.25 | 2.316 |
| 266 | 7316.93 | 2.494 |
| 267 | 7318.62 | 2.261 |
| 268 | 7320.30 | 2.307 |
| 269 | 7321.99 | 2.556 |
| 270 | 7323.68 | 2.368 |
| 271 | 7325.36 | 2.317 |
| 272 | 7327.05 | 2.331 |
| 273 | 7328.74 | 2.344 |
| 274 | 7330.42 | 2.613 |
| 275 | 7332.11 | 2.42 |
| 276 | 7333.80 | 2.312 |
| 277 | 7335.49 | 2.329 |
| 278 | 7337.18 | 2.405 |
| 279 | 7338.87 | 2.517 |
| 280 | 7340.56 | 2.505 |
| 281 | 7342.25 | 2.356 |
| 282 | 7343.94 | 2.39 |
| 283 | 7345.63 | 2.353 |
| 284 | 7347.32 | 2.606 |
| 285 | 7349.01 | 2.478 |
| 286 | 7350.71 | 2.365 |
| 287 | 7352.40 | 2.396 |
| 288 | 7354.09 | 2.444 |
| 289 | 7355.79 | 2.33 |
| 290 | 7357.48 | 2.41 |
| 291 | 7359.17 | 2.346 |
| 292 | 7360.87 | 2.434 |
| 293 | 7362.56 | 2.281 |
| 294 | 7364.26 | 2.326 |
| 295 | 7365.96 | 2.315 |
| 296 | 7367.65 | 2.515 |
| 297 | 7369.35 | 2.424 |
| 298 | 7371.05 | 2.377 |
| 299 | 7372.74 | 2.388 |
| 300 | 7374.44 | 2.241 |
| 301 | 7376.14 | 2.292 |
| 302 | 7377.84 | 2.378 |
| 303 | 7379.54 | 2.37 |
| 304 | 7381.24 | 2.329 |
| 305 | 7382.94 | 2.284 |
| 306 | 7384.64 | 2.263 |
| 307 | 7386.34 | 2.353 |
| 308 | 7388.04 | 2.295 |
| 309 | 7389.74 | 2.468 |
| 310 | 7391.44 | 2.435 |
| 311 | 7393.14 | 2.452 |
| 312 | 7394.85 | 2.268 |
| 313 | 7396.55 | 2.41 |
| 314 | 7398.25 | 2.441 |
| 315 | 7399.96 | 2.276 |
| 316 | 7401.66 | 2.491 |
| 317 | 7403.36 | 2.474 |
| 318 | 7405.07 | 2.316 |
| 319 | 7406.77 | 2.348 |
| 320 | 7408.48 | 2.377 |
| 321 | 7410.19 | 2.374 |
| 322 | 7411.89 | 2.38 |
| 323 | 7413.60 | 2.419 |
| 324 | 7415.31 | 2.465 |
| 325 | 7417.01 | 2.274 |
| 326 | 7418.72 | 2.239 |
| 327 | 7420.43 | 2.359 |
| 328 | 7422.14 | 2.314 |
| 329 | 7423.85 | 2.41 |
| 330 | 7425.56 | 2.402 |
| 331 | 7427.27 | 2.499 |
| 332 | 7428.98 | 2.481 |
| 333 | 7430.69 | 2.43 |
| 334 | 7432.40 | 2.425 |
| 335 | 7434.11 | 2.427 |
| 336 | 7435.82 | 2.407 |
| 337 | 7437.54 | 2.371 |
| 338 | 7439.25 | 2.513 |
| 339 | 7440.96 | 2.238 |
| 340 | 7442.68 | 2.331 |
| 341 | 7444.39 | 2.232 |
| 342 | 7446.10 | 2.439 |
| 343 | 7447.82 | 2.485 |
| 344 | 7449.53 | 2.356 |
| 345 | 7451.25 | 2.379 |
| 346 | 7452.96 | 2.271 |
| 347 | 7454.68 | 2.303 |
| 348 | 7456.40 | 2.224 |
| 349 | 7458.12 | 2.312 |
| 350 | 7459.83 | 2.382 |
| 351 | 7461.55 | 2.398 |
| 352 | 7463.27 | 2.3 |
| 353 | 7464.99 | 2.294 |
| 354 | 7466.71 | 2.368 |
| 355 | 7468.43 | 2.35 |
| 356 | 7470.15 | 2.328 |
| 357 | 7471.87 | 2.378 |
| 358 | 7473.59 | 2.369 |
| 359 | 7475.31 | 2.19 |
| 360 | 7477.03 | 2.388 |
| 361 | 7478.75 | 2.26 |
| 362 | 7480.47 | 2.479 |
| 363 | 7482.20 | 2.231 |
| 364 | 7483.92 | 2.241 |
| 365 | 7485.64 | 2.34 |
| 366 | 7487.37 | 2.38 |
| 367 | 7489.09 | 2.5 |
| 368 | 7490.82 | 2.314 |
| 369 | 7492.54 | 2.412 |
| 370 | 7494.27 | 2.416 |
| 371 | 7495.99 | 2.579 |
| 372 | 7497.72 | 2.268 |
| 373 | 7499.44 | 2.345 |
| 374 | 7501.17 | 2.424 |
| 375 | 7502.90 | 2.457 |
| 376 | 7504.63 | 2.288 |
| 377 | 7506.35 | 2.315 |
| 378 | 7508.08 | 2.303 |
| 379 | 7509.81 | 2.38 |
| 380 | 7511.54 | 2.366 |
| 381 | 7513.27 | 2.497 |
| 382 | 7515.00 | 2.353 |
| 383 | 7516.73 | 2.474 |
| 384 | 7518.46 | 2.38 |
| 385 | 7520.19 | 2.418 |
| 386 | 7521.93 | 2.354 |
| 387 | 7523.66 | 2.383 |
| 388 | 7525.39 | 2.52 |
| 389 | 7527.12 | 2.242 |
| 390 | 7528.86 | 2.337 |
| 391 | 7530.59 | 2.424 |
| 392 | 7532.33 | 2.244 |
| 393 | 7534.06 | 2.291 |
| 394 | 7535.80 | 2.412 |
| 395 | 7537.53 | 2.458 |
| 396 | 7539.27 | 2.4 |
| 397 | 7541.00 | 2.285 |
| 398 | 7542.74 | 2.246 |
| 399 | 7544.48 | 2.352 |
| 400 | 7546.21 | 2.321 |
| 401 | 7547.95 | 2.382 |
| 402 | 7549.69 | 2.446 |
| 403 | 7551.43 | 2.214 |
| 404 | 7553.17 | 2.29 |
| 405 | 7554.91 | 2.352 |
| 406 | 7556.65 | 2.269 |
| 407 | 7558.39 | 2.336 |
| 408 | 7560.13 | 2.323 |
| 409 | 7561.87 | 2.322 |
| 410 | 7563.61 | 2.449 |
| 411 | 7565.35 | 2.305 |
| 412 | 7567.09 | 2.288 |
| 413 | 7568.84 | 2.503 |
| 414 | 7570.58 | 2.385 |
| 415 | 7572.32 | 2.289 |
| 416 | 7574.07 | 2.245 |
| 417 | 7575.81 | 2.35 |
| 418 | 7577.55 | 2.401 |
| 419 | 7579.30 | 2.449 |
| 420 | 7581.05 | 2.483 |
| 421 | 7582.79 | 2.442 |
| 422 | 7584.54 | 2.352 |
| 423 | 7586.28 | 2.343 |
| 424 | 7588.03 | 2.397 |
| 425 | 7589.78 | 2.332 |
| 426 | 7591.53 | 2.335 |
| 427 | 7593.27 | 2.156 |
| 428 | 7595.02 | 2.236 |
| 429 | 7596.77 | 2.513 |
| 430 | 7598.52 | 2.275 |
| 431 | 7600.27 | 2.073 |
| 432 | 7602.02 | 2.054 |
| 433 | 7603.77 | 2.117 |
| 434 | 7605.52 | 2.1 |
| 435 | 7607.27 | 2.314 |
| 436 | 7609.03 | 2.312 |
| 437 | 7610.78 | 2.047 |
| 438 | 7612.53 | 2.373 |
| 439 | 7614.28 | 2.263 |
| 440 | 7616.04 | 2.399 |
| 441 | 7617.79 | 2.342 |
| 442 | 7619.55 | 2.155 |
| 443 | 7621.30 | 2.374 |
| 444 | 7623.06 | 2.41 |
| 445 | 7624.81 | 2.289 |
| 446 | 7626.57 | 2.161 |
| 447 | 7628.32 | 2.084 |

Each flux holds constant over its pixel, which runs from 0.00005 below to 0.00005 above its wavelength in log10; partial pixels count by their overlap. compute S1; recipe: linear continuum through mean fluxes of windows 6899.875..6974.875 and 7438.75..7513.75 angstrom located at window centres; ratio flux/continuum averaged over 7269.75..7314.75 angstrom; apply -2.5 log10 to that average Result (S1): 0.02 mag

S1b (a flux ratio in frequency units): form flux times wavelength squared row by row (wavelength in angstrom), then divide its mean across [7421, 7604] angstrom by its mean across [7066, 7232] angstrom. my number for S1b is 1.1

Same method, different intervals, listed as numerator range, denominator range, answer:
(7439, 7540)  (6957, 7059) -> 1.14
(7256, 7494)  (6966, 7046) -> 1.12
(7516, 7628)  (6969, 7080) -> 1.13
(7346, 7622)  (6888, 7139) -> 1.12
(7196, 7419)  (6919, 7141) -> 1.06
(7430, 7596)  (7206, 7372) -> 1.06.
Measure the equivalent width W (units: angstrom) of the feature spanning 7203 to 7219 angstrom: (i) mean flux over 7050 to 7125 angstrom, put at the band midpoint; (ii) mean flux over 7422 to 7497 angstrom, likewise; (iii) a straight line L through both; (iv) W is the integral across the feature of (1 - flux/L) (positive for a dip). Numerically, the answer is 0.9 angstrom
